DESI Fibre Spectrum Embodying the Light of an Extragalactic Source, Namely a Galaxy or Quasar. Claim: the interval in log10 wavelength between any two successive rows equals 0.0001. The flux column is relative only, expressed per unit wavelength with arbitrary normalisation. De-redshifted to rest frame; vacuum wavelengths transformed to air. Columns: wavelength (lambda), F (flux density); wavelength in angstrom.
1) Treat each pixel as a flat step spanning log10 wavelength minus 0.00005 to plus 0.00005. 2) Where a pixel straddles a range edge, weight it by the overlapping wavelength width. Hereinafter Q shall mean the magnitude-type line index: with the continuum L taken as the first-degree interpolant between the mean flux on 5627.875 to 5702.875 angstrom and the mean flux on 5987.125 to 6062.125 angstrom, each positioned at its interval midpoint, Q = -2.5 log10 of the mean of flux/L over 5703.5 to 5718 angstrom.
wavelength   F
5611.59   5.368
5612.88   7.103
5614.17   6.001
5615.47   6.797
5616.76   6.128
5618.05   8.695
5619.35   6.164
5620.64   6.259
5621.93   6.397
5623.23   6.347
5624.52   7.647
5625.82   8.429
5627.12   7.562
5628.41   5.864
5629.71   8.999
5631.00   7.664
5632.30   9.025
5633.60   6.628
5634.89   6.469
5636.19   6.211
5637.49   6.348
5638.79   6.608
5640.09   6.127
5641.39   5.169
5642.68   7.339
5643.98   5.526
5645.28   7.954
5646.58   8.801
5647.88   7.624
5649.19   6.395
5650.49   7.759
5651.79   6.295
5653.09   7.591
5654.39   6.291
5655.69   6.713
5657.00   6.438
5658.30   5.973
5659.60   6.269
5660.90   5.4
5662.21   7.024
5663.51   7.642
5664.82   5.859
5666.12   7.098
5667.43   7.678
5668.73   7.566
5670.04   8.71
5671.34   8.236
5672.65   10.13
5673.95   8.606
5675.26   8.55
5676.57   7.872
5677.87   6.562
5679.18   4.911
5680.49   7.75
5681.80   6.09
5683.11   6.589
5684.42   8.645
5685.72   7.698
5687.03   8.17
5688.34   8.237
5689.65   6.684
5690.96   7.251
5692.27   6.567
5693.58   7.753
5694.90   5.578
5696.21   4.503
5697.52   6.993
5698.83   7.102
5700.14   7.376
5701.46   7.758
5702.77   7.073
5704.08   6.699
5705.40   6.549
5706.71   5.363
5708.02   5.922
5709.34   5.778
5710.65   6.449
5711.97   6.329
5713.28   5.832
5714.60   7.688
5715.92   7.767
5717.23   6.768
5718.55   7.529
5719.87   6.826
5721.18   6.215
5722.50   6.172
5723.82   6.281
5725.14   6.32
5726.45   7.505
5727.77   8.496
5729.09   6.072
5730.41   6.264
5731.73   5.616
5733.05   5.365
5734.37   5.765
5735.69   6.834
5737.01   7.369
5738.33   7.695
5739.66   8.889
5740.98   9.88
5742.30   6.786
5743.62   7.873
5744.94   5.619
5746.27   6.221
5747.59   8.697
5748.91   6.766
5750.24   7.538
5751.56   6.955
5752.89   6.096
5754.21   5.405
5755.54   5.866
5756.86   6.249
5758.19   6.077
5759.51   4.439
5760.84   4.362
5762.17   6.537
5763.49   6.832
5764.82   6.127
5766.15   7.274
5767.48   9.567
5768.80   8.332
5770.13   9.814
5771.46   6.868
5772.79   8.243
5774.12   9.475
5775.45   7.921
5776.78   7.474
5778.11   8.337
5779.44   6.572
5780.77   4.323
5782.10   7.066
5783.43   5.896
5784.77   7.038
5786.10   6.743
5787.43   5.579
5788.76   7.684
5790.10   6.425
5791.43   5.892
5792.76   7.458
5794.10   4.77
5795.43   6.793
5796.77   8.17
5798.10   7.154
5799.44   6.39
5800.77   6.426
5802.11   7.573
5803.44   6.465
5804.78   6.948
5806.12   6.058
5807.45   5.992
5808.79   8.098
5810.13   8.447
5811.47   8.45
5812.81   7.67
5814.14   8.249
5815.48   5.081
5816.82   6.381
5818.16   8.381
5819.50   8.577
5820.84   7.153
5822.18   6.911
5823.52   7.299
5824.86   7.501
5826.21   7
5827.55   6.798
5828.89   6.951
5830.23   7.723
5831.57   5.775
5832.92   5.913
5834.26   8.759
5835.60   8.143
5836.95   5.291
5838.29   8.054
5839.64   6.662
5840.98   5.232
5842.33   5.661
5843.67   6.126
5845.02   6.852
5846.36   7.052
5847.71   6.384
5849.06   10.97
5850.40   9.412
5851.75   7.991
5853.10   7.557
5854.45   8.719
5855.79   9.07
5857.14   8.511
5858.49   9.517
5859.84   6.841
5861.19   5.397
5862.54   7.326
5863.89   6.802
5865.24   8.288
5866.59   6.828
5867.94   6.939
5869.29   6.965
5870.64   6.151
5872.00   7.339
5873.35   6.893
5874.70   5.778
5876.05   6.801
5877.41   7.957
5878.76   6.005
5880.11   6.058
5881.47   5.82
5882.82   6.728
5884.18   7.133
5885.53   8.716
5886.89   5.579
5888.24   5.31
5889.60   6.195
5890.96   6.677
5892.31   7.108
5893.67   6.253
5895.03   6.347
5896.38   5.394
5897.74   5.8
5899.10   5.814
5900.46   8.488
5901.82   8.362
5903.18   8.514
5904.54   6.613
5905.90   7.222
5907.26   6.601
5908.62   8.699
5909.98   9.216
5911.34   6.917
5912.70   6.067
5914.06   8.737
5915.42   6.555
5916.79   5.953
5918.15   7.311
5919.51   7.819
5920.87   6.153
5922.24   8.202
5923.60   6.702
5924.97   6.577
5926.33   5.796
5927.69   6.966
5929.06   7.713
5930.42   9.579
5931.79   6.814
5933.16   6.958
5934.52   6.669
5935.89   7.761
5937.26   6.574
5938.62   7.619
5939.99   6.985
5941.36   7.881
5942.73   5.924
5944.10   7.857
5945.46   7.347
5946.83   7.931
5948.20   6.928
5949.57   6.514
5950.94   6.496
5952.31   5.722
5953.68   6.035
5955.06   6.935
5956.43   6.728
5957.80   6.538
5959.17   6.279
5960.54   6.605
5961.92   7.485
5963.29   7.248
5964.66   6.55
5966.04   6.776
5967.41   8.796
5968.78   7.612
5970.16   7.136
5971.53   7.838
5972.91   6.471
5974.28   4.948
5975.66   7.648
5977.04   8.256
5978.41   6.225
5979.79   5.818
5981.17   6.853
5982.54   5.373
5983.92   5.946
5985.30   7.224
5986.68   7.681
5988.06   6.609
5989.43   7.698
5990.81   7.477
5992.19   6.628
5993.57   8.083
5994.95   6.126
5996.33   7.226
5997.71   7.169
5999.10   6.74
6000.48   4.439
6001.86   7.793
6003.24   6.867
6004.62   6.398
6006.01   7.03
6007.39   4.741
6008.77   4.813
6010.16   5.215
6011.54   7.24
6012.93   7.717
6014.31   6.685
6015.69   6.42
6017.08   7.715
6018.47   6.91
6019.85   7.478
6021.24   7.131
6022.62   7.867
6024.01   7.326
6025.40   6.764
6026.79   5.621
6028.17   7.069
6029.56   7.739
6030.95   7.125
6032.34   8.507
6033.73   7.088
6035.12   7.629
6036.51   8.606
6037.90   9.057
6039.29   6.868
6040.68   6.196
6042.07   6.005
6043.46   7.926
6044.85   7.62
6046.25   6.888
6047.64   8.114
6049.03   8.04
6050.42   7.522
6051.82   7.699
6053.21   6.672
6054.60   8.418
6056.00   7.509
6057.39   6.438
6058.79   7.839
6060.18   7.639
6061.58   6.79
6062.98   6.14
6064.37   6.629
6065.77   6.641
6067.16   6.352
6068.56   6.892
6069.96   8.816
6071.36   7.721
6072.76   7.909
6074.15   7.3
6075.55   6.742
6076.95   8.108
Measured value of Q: 0.10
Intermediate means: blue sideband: 7.1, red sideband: 7.1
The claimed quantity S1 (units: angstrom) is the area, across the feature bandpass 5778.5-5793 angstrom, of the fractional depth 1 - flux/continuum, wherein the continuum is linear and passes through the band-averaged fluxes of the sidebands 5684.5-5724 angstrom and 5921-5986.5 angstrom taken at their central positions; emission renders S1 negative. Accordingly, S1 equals 0.9 angstrom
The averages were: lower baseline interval 6.8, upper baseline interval 6.95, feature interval 6.43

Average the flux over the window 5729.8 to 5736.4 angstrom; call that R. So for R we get 5.98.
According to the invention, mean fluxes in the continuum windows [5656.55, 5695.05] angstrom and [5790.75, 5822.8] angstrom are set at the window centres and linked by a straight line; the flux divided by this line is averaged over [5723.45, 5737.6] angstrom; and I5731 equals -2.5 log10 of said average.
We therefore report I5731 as 0.10 mag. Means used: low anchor 7.28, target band 6.54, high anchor 7.06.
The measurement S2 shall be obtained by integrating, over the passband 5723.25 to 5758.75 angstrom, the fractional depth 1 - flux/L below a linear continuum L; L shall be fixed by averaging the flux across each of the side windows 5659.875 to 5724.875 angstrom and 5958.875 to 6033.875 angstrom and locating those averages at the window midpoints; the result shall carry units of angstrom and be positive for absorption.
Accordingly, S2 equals 0.8 angstrom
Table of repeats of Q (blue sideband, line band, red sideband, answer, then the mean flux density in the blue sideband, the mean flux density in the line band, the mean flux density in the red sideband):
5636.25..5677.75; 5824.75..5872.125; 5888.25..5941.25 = -0.03 mag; 7.13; 7.29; 7.08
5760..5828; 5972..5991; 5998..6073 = 0.06 mag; 7.1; 6.72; 7.09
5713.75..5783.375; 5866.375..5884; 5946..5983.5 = 0.04 mag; 6.97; 6.64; 6.8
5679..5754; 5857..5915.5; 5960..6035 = -0.01 mag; 6.87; 6.97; 6.89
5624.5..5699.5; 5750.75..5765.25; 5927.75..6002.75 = 0.19 mag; 7.12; 5.92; 6.97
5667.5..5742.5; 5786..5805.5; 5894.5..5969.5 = 0.06 mag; 7.06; 6.69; 7.09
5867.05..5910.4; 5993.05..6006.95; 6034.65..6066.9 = 0.07 mag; 6.84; 6.73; 7.33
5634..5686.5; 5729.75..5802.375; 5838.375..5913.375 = 0.03 mag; 7.07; 6.89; 7.09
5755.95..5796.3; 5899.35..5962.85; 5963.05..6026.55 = -0.05 mag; 6.87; 7.15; 6.83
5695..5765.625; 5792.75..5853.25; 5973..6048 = -0.06 mag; 6.62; 7.14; 6.92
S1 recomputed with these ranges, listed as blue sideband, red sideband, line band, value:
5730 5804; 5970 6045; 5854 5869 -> -1.6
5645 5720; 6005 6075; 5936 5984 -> 1.7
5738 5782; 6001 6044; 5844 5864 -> -2.3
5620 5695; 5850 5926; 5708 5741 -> 1.6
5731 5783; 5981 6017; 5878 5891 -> 0.7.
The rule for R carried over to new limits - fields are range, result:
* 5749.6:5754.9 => 6.49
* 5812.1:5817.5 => 6.87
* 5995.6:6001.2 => 6.39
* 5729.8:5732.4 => 5.93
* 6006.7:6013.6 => 5.94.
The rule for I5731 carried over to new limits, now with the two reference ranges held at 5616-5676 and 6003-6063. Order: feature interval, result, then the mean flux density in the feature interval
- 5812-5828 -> -0.02 mag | 7.27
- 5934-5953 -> 0.02 mag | 7.02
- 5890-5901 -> 0.11 mag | 6.45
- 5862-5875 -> 0.03 mag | 6.96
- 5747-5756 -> 0.06 mag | 6.76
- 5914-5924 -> 0.01 mag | 7.1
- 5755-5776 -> 0.00 mag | 7.13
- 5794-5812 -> 0.01 mag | 7.04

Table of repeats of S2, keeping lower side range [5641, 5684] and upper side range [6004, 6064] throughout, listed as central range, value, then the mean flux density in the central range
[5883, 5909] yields 0.9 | 6.86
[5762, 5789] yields -0.8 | 7.33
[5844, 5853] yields -1.1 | 8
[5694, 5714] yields 2.1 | 6.37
